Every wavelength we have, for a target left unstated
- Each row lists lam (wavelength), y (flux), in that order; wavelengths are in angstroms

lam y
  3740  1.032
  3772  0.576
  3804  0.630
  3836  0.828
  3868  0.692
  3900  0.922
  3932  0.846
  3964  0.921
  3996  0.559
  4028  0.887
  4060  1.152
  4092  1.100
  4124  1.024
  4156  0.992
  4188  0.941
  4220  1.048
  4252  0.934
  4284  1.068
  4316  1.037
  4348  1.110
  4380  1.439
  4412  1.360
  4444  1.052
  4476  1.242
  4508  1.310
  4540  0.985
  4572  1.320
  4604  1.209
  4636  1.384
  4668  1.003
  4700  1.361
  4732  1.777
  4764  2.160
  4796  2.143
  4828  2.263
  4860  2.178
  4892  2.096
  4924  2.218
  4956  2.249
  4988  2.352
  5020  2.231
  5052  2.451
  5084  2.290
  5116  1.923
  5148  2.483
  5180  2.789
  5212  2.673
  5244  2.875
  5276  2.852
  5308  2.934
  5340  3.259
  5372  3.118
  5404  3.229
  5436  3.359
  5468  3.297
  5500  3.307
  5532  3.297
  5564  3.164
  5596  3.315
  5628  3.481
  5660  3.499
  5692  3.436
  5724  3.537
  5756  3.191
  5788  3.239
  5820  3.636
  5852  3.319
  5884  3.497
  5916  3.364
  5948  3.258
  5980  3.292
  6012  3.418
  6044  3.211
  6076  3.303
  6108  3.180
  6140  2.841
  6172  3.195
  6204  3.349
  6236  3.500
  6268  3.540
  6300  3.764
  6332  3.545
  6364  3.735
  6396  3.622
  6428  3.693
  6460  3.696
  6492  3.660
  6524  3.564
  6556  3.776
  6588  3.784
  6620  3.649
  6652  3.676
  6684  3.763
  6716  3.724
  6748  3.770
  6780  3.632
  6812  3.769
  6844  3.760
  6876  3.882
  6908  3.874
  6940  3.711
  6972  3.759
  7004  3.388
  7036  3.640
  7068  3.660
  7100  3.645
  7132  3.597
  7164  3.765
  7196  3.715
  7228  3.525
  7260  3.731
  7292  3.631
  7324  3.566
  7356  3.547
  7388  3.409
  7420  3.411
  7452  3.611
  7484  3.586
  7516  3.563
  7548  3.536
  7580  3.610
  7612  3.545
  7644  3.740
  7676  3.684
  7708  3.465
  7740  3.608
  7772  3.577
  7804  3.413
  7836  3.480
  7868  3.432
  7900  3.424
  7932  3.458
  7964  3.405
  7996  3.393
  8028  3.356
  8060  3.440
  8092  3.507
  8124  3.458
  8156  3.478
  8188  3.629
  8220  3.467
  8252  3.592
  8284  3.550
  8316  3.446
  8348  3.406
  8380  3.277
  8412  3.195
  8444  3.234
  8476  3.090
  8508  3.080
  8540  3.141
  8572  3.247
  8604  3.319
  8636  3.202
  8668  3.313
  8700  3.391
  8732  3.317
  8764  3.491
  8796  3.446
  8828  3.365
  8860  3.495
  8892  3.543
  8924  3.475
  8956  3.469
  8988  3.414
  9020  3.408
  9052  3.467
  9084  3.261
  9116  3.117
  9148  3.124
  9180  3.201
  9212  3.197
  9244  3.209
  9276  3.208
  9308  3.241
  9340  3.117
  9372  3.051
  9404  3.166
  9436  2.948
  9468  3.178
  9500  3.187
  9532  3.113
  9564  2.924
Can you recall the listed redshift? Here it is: 0.186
